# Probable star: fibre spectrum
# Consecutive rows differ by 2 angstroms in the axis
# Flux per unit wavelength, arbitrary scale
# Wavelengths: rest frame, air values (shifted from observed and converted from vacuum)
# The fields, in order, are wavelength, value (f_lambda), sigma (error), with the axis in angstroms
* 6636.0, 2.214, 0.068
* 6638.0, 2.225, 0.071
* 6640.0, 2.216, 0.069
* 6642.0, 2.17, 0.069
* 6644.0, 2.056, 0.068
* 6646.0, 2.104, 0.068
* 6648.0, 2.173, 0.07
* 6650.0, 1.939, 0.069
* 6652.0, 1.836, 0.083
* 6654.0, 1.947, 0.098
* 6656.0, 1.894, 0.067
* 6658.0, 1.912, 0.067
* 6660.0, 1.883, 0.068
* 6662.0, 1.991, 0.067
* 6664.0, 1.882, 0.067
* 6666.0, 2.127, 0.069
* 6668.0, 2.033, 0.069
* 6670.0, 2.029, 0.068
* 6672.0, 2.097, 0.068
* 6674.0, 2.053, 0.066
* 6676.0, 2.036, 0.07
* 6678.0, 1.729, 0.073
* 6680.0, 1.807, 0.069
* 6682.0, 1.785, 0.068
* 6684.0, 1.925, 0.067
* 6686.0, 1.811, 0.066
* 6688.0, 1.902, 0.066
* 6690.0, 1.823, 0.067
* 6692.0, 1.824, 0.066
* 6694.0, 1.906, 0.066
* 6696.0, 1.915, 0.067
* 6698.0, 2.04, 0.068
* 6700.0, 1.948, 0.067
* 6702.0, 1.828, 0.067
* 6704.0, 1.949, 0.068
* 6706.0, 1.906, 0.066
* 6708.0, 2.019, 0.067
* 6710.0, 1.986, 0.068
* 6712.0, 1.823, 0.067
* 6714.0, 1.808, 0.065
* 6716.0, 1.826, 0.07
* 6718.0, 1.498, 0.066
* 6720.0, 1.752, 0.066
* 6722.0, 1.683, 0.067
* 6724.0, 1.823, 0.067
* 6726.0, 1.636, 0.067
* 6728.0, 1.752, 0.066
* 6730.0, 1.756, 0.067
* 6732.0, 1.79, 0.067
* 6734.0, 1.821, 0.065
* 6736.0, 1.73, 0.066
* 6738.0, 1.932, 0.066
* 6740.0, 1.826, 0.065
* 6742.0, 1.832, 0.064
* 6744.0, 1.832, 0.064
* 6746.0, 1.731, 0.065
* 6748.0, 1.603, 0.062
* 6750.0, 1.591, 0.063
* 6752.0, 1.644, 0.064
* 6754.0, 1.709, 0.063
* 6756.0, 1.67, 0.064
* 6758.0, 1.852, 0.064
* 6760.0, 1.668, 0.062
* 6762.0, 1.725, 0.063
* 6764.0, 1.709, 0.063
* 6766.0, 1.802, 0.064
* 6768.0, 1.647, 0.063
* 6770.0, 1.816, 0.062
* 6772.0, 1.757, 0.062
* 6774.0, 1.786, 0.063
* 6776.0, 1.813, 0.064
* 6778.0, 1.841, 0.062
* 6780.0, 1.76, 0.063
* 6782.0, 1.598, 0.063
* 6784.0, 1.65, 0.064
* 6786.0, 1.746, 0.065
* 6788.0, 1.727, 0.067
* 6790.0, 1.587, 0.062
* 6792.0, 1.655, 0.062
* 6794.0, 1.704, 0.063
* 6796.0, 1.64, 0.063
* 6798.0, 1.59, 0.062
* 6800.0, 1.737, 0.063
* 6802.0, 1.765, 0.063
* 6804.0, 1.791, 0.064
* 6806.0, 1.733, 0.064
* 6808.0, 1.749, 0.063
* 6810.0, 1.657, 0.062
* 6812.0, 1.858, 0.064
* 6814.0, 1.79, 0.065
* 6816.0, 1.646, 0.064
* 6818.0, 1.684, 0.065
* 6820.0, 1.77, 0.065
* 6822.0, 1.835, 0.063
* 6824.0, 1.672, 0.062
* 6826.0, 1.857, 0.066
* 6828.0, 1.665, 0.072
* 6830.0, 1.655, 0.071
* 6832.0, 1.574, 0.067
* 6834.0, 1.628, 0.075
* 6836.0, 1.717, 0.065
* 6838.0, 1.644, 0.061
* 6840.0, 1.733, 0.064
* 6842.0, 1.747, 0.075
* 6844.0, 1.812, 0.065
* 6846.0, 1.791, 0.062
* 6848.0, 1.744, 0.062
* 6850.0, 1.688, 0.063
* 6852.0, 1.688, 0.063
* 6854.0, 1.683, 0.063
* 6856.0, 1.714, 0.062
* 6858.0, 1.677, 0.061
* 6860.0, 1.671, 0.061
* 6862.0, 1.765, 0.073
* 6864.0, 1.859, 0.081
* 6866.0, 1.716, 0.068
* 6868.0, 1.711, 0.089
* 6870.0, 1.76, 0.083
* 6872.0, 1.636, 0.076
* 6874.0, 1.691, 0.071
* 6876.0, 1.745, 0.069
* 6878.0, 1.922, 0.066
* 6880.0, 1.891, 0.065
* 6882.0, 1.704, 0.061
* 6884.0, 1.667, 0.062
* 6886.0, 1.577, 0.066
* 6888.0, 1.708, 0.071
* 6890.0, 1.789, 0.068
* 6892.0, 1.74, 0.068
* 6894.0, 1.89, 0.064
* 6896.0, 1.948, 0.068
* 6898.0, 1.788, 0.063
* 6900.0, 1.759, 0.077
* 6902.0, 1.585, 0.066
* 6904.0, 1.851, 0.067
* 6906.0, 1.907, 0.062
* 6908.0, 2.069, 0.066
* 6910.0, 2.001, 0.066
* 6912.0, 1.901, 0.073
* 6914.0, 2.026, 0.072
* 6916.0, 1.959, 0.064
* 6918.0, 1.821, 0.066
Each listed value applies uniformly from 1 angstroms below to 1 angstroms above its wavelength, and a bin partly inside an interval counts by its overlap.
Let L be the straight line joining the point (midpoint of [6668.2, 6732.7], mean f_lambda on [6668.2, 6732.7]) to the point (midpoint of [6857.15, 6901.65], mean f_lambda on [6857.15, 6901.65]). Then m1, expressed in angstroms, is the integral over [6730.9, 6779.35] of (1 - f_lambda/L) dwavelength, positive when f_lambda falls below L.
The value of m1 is 1.9 angstroms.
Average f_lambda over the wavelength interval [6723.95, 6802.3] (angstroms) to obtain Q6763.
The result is 1.73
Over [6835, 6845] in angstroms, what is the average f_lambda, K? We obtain 1.73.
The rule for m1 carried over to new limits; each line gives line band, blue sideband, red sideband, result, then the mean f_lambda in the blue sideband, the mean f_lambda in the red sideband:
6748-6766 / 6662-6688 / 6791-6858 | 1.2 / 1.94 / 1.72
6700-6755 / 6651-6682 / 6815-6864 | 2.4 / 1.95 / 1.71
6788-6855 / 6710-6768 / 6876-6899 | 2.1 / 1.75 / 1.78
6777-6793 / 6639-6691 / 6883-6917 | 1.7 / 1.97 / 1.83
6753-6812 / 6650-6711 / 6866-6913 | 4.4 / 1.93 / 1.79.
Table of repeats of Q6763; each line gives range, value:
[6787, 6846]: 1.71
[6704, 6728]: 1.8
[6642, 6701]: 1.95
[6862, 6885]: 1.76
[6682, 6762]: 1.8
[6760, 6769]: 1.71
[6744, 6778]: 1.73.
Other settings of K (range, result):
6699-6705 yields 1.91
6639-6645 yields 2.15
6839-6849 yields 1.77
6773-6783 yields 1.76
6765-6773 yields 1.76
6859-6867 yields 1.75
